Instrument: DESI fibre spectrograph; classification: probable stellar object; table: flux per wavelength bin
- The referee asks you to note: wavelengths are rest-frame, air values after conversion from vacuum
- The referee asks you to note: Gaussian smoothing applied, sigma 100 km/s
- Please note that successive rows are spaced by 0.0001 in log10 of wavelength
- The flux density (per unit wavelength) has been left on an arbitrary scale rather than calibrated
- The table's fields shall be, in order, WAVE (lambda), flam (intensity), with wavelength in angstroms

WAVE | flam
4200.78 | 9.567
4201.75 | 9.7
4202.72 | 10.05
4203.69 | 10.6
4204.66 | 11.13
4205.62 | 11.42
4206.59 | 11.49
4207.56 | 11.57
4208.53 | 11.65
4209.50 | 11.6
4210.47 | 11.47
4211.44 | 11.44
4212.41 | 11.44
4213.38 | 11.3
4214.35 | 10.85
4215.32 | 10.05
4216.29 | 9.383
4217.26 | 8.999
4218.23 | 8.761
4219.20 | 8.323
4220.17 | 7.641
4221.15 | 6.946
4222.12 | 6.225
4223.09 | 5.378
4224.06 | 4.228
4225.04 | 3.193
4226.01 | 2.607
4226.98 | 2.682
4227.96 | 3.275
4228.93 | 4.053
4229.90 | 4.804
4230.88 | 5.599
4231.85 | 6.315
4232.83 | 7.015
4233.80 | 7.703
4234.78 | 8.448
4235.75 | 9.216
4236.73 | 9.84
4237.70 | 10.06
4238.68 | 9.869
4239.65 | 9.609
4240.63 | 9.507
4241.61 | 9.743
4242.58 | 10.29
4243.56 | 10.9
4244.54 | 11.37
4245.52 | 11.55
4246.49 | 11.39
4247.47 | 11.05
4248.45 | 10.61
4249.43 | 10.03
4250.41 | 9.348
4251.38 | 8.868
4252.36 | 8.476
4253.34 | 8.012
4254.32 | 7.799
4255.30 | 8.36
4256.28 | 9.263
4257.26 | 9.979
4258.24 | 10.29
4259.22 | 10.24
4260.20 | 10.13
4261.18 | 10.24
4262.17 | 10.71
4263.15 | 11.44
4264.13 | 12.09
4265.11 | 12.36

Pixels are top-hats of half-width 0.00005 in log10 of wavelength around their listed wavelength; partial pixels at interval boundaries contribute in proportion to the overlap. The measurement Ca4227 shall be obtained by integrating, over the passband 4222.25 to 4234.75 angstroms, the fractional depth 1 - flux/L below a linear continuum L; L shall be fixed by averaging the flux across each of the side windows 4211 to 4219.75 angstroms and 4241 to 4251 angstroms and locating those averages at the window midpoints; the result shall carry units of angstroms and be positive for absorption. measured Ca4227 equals 6.5 angstroms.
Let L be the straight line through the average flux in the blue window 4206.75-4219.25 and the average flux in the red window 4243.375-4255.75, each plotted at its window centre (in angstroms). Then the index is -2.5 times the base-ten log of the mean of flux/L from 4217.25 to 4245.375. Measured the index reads 0.35 mag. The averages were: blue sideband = 10.6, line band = 7.36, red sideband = 9.81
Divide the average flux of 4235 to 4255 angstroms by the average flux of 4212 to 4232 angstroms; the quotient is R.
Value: 1.5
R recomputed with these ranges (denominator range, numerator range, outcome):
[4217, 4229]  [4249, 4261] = 1.67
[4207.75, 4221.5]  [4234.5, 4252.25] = 1.00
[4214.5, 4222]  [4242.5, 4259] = 1.15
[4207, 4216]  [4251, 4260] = 0.81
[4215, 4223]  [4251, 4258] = 1.08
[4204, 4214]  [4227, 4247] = 0.73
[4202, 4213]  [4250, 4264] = 0.85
